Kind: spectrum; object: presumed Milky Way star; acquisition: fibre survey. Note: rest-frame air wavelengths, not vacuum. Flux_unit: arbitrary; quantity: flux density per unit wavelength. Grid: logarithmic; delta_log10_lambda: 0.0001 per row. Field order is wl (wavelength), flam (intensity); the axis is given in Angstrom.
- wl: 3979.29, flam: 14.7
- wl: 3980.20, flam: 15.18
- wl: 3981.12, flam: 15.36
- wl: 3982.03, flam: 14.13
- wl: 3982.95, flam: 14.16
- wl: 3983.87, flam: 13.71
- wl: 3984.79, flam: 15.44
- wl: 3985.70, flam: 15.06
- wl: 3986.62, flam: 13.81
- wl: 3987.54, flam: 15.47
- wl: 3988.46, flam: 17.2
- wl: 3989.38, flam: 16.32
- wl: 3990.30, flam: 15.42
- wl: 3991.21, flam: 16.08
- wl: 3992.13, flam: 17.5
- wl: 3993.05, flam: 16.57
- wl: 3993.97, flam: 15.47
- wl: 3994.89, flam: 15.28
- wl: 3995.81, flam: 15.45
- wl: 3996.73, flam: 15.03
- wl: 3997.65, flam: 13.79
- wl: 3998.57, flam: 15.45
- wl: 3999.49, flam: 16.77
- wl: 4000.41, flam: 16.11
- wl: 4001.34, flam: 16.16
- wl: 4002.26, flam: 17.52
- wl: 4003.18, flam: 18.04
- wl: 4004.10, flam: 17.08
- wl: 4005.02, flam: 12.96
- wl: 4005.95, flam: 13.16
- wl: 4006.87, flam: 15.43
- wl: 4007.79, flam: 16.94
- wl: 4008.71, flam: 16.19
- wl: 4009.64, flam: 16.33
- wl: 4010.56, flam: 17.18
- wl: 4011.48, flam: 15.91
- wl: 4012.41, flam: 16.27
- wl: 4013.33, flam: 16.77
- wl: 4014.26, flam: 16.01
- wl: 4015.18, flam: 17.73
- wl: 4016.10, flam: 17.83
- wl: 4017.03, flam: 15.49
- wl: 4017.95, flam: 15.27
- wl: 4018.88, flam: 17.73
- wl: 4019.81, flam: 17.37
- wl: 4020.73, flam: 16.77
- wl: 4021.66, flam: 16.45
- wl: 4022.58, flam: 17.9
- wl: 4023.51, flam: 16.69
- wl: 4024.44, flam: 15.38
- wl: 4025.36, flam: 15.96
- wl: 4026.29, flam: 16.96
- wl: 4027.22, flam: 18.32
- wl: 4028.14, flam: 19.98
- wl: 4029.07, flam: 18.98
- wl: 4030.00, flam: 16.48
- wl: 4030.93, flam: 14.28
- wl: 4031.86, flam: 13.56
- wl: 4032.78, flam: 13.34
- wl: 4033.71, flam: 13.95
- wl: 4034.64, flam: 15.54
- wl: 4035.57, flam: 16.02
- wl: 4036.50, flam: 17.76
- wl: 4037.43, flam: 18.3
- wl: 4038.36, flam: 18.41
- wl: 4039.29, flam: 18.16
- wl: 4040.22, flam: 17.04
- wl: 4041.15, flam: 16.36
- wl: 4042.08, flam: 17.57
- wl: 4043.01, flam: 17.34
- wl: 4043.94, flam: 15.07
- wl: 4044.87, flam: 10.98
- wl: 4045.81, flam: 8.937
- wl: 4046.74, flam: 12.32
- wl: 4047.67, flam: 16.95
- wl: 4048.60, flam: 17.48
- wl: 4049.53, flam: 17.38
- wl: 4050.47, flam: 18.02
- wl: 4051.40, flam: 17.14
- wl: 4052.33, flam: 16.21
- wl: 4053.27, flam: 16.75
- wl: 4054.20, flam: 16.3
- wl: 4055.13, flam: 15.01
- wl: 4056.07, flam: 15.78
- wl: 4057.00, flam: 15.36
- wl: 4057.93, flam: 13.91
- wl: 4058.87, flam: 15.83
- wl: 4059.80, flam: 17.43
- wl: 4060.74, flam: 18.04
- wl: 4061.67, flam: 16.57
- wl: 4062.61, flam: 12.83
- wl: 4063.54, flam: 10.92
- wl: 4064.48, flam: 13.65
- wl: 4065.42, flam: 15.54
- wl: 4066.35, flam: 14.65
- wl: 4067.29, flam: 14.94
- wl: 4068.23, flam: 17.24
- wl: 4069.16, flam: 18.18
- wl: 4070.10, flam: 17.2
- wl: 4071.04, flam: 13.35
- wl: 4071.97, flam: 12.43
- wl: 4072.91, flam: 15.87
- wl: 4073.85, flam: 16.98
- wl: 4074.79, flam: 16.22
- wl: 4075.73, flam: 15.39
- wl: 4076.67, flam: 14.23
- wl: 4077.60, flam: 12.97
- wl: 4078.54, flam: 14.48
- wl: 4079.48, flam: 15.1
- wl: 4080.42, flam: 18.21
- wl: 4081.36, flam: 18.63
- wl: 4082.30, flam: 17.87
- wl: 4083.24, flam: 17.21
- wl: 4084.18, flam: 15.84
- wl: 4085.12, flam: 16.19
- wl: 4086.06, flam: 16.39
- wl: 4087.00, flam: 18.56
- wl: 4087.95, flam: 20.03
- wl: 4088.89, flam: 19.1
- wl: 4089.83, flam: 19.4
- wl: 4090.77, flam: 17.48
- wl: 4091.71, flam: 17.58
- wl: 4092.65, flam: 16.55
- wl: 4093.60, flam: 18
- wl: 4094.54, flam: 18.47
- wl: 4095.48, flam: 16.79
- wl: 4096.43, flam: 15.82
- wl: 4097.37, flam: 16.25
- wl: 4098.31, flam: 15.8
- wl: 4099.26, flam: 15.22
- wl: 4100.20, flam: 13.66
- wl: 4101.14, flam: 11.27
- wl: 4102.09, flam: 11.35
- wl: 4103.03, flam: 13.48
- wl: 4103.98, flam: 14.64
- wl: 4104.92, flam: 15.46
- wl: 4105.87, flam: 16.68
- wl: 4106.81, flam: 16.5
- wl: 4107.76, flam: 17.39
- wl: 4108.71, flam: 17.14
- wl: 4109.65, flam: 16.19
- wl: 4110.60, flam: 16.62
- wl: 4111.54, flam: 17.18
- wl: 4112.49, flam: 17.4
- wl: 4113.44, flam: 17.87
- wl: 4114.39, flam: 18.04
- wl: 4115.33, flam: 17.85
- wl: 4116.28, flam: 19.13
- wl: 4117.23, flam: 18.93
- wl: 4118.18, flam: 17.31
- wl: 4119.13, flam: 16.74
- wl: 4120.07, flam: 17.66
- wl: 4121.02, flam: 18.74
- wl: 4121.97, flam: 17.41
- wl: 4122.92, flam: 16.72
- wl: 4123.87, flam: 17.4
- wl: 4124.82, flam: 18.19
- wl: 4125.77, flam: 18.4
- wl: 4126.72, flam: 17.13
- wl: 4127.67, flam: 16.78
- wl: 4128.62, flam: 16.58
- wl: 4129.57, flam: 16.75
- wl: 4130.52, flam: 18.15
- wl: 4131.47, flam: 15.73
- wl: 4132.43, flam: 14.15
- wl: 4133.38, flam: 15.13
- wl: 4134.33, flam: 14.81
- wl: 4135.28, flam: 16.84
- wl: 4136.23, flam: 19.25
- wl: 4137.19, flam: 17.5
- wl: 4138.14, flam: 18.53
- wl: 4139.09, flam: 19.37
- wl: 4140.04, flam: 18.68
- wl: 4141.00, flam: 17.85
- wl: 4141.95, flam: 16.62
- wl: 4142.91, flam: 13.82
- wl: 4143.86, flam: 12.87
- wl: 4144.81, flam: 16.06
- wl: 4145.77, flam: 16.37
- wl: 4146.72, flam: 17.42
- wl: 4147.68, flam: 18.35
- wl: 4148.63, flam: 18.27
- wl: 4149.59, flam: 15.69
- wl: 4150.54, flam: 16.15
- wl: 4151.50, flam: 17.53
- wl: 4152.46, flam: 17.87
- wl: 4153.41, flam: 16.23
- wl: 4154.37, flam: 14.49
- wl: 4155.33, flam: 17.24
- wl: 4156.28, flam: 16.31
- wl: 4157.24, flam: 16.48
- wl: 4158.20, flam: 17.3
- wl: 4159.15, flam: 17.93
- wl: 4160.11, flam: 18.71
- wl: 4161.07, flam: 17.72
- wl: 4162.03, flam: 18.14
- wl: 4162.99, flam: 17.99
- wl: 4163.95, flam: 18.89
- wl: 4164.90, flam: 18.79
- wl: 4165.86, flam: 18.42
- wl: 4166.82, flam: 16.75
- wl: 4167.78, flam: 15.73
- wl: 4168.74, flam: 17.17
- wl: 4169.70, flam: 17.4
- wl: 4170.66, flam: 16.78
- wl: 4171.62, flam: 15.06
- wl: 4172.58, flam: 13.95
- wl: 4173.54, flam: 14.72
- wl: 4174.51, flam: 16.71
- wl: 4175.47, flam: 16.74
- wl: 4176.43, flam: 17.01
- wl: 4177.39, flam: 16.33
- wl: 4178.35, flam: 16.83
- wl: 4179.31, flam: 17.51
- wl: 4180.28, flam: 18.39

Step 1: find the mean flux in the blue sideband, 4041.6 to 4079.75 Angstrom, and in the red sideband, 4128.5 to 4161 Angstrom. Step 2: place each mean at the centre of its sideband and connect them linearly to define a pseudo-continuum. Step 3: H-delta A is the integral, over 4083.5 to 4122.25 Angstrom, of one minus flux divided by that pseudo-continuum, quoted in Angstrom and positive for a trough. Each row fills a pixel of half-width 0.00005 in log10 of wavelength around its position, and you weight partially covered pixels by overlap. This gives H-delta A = -1.7 Angstrom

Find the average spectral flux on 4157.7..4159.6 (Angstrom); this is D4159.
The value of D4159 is 17.6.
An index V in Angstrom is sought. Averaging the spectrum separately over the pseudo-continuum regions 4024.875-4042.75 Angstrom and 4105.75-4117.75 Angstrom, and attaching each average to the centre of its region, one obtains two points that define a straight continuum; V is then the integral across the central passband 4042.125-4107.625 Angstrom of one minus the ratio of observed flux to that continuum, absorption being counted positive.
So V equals 5.0 Angstrom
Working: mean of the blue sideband 16.7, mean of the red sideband 17.5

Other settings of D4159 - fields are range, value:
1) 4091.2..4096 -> 17.4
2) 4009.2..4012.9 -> 16.4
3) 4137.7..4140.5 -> 18.9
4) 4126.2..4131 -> 17.1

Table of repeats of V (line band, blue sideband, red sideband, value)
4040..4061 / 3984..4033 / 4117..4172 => 0.9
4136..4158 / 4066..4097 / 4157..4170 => 0.7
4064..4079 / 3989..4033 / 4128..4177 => 1.2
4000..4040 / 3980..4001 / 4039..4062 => -2.1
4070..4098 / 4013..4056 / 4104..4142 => 0.4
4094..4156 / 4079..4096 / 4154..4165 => 3.2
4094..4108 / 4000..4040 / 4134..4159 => 1.3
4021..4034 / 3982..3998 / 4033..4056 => -0.4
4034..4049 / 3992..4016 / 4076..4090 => 0.5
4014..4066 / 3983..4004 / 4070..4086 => -0.9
